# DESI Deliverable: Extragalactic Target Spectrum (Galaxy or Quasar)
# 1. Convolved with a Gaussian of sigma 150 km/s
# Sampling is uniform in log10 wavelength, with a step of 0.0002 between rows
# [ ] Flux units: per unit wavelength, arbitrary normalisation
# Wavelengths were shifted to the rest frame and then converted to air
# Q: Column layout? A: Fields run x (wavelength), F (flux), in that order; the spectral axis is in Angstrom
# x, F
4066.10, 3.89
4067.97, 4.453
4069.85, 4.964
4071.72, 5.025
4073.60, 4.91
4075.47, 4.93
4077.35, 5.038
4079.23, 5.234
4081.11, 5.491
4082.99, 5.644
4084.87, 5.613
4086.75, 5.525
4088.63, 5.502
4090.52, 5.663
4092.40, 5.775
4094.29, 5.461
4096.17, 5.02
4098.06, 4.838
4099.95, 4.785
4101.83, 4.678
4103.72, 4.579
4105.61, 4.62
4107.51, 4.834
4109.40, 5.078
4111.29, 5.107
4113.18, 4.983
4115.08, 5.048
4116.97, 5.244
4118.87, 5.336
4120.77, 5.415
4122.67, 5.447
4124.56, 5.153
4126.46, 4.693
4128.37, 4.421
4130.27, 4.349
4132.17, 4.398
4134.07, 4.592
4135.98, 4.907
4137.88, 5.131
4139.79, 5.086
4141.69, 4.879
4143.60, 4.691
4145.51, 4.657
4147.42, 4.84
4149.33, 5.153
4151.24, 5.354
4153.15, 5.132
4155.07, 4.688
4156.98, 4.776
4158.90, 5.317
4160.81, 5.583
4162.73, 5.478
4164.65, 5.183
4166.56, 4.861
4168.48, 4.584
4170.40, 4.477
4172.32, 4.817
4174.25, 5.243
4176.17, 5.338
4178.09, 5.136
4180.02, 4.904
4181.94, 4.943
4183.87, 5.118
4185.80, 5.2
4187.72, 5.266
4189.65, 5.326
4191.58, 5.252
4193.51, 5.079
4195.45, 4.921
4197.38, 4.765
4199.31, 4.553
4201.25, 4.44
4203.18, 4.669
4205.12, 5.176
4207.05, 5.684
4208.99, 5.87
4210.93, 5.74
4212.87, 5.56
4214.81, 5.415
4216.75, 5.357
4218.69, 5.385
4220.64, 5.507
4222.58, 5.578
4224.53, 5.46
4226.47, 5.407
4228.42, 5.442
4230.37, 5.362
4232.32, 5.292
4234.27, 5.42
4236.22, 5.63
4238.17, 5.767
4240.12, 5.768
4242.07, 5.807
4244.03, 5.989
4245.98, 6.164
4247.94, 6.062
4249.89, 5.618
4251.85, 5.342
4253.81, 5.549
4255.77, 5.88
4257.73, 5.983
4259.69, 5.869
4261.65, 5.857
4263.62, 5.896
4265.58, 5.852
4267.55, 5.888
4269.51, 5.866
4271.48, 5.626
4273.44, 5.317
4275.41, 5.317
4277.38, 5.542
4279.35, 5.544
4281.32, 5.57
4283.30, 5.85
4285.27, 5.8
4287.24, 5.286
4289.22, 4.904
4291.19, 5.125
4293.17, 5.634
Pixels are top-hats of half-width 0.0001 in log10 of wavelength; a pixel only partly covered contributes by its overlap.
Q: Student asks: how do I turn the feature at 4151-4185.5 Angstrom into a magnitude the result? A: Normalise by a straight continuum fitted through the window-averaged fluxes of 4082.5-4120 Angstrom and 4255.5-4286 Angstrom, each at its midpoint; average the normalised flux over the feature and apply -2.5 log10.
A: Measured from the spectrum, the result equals 0.07 mag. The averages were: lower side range 5.16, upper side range 5.72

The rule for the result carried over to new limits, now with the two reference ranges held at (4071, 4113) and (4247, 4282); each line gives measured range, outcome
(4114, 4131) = 0.048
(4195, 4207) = 0.143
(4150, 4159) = 0.067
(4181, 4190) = 0.059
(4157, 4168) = 0.033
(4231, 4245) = -0.008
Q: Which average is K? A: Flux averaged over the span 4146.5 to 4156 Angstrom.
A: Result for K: 5.03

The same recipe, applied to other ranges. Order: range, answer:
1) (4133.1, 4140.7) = 4.93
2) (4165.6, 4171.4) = 4.65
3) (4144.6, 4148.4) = 4.75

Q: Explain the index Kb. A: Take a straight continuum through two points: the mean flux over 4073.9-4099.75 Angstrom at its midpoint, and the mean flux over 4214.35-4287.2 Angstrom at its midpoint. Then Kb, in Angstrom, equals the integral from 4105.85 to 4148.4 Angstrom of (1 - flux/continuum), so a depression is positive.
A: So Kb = 3.9 Angstrom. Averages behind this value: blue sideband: 5.34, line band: 4.92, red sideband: 5.65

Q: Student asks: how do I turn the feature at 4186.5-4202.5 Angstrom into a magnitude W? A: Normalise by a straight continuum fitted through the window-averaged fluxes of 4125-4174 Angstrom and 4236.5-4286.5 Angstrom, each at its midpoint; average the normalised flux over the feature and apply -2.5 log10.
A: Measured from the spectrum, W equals 0.06 mag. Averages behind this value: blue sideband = 4.89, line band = 4.95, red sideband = 5.75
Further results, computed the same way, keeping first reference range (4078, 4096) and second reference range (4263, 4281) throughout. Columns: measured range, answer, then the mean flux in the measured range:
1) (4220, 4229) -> 0.026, 5.48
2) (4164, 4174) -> 0.161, 4.8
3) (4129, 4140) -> 0.177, 4.71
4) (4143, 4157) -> 0.131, 4.93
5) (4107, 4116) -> 0.105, 5.02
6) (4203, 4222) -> 0.026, 5.47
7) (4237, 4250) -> -0.052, 5.9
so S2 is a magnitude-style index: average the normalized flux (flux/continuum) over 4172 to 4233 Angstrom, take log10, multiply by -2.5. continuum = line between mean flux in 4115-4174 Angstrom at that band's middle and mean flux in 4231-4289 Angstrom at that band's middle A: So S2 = 0.02 mag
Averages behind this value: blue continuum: 4.96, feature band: 5.23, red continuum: 5.69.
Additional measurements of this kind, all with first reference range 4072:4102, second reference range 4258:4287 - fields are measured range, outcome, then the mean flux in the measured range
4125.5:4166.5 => 0.102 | 4.92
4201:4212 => 0.044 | 5.32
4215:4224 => 0.024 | 5.45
